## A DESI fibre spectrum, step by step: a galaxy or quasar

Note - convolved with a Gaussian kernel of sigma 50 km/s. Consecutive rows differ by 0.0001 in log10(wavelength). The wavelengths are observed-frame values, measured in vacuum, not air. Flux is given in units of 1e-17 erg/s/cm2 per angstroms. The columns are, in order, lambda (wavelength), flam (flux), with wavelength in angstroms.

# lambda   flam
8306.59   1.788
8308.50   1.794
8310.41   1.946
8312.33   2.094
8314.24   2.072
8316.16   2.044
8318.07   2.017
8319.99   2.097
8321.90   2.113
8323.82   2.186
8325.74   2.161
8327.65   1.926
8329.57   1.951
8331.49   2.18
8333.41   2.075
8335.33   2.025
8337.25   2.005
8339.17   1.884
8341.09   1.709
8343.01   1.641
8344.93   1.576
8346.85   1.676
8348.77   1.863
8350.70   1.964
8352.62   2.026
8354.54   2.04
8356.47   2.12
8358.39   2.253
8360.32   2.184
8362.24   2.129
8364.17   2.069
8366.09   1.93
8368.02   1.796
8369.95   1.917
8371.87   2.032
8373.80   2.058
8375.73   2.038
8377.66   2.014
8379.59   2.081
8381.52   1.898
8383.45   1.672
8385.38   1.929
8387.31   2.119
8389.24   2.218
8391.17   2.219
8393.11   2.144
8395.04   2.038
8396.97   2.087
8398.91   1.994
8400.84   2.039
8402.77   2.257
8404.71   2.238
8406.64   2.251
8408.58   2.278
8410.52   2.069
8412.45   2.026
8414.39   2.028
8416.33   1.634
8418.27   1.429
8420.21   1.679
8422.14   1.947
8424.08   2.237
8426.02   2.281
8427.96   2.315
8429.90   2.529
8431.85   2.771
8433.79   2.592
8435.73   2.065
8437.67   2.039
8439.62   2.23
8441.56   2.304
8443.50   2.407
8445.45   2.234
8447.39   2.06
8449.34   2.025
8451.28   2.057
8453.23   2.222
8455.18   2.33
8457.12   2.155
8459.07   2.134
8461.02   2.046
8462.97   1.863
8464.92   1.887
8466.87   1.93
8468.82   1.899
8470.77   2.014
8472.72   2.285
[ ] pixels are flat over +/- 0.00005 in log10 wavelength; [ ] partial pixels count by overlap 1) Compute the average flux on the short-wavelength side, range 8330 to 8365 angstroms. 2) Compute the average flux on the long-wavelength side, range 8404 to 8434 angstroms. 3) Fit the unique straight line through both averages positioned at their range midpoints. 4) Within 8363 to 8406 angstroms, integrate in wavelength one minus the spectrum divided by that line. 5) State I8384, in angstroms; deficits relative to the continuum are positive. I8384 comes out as 0.3 angstroms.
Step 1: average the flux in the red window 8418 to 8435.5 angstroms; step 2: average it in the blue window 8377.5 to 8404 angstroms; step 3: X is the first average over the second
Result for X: 1.1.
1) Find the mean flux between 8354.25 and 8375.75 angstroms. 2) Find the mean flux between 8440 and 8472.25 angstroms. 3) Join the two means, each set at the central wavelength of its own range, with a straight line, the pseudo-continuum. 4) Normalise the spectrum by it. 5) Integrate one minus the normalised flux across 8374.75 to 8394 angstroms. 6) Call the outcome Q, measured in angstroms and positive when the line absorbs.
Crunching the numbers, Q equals 0.2 angstroms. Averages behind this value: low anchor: 2.05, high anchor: 2.1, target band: 2.03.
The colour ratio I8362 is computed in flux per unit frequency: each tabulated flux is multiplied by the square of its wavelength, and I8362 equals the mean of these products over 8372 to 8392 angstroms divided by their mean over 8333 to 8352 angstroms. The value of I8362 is 1.1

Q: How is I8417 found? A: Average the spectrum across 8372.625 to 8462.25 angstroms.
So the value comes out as 2.12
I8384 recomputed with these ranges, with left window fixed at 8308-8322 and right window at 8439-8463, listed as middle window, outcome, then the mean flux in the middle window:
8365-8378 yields 0.7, 1.97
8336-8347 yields 1.6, 1.76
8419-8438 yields -0.9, 2.24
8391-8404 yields 0.0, 2.11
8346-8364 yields 0.3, 2.03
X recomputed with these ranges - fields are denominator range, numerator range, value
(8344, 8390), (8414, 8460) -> 1.09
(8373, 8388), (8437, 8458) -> 1.11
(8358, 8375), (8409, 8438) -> 1.04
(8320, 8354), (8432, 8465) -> 1.12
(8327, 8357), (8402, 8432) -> 1.10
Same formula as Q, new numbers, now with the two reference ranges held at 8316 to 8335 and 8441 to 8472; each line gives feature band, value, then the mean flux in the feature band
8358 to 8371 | 0.3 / 2.03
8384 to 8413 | -0.5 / 2.12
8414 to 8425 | 1.5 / 1.81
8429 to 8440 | -1.5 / 2.38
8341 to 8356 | 1.8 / 1.83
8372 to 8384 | 0.6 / 1.97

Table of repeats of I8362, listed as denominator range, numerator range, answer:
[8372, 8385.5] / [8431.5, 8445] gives 1.20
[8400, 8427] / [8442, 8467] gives 1.05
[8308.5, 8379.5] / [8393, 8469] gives 1.09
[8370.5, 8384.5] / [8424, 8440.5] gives 1.21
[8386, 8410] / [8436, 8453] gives 1.02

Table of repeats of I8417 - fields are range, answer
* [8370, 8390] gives 2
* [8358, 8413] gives 2.07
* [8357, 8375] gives 2.04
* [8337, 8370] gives 1.93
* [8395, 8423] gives 2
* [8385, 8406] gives 2.12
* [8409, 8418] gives 1.92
